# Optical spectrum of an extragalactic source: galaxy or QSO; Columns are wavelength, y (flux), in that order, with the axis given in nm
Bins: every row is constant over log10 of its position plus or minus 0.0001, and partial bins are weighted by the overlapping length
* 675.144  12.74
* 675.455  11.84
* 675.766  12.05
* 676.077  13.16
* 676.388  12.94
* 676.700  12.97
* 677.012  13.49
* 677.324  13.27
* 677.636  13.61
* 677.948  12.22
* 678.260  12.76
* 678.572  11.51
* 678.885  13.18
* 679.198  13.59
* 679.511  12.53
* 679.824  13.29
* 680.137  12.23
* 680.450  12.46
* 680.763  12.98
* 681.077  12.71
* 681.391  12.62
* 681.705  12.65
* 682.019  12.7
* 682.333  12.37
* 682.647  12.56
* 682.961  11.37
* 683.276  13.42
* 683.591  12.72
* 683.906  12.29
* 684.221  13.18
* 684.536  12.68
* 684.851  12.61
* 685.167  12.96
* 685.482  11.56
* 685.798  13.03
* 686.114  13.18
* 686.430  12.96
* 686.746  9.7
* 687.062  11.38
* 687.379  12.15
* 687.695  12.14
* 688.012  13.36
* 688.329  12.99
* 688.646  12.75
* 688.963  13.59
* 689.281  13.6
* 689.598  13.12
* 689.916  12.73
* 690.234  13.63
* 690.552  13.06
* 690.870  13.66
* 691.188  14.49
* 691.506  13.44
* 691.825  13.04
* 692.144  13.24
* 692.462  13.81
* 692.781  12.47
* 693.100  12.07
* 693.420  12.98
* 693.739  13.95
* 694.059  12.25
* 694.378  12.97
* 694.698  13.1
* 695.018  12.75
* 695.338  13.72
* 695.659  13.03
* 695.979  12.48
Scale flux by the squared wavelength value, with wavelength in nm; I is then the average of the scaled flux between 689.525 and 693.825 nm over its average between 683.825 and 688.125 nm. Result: 1.1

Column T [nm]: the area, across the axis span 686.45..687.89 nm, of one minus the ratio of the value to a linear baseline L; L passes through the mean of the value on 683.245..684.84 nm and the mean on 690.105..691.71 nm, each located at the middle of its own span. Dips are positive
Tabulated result 0.178 nm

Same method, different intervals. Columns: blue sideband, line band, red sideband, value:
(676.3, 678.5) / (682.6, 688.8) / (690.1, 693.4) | 0.332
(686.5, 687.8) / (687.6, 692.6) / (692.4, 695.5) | -0.499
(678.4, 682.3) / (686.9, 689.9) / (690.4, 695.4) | 0.052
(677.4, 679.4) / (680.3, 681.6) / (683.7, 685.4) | 0.008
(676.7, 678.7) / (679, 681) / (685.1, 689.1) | -0.017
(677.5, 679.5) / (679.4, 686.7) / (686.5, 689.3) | -0.017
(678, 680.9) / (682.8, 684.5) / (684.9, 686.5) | 0.015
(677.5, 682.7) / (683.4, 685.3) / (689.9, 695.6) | 0.018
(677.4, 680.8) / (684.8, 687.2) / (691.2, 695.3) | 0.141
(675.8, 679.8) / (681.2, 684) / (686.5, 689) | 0.012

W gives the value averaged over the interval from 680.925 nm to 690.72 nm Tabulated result 12.6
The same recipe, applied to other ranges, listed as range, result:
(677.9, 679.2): 12.6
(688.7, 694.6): 13.2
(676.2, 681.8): 12.8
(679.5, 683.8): 12.6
